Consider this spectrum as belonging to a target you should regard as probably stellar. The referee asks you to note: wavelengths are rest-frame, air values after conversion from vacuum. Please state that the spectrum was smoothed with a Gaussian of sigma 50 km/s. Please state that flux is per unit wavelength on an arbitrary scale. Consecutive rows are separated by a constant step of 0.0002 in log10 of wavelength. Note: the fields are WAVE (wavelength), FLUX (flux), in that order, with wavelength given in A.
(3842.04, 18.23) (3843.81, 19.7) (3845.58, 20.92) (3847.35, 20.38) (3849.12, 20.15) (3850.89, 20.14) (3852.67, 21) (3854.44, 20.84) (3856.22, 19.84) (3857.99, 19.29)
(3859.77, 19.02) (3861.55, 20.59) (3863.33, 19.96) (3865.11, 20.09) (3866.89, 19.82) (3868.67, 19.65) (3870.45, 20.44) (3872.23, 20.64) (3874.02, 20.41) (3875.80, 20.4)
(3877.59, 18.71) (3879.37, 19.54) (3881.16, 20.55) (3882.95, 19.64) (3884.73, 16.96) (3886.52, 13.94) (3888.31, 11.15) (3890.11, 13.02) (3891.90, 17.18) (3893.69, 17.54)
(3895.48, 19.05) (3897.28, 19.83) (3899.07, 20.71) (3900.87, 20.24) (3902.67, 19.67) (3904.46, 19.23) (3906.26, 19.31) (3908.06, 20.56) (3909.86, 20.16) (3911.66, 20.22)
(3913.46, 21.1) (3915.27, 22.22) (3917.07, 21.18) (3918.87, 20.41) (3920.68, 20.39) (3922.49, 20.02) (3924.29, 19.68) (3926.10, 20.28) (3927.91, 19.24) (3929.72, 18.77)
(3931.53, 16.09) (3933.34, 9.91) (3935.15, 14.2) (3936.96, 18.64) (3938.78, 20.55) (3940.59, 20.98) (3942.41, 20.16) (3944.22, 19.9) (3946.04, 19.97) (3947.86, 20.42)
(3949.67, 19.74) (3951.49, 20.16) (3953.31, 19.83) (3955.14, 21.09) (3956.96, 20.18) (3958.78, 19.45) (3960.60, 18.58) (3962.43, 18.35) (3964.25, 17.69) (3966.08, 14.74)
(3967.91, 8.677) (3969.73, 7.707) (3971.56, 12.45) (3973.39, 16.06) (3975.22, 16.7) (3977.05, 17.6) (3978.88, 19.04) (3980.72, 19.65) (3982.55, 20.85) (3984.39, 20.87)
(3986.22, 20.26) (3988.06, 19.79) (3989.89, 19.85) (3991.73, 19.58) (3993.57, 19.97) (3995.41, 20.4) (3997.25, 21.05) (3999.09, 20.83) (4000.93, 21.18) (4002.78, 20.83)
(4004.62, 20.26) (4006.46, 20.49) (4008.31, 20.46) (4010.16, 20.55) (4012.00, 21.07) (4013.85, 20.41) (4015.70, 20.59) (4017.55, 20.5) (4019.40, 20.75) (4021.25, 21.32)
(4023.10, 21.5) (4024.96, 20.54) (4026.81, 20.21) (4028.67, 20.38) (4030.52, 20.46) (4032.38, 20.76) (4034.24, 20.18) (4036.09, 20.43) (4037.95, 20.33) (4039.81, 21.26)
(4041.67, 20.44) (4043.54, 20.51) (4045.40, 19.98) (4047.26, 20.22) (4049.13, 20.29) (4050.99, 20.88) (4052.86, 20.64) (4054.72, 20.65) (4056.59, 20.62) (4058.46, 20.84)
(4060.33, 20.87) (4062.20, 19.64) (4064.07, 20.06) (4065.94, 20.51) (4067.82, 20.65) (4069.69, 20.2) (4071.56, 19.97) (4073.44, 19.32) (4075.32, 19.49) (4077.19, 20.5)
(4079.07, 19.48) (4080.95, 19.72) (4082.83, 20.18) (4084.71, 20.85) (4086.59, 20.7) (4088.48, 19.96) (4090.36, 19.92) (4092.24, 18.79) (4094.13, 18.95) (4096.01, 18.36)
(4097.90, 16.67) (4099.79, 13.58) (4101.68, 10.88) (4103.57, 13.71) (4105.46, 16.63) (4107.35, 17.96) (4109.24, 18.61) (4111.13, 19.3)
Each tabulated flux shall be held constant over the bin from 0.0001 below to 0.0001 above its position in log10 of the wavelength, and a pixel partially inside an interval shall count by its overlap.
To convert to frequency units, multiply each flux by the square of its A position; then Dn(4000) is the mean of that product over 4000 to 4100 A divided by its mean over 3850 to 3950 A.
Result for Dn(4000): 1.14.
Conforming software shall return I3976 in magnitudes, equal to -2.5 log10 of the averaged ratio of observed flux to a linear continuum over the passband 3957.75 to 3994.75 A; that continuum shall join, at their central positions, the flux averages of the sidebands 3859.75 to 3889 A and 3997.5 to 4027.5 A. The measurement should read 0.16 mag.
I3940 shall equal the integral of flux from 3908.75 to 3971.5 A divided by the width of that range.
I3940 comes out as 18.5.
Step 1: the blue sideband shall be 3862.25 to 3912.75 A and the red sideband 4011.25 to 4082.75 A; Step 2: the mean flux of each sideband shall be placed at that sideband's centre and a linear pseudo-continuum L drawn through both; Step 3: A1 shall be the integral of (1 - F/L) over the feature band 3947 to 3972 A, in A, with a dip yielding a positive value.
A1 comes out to 3.1 A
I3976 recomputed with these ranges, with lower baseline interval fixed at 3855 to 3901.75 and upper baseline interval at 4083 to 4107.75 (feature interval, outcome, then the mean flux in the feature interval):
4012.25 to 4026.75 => -0.16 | 20.8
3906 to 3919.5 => -0.12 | 20.7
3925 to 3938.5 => 0.09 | 16.9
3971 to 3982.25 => 0.06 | 17.3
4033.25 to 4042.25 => -0.15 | 20.5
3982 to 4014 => -0.13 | 20.5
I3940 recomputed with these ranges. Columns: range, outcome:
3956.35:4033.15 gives 19.1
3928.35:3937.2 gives 15.5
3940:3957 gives 20.2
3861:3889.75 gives 18.8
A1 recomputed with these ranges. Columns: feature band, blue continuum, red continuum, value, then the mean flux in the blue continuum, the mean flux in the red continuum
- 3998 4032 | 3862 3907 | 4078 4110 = -4.58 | 18.7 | 17.9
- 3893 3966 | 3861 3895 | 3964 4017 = -3.25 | 18.4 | 18.6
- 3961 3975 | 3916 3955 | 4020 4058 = 3.99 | 19.1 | 20.6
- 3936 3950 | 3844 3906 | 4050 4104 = -0.63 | 19.1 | 19.2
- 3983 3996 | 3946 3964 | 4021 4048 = -0.04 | 19.7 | 20.6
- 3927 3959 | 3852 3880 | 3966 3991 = -1.85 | 20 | 16.8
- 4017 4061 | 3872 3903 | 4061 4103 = -4.21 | 18.2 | 19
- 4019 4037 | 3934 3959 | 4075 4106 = -1.82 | 19.6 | 18.1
